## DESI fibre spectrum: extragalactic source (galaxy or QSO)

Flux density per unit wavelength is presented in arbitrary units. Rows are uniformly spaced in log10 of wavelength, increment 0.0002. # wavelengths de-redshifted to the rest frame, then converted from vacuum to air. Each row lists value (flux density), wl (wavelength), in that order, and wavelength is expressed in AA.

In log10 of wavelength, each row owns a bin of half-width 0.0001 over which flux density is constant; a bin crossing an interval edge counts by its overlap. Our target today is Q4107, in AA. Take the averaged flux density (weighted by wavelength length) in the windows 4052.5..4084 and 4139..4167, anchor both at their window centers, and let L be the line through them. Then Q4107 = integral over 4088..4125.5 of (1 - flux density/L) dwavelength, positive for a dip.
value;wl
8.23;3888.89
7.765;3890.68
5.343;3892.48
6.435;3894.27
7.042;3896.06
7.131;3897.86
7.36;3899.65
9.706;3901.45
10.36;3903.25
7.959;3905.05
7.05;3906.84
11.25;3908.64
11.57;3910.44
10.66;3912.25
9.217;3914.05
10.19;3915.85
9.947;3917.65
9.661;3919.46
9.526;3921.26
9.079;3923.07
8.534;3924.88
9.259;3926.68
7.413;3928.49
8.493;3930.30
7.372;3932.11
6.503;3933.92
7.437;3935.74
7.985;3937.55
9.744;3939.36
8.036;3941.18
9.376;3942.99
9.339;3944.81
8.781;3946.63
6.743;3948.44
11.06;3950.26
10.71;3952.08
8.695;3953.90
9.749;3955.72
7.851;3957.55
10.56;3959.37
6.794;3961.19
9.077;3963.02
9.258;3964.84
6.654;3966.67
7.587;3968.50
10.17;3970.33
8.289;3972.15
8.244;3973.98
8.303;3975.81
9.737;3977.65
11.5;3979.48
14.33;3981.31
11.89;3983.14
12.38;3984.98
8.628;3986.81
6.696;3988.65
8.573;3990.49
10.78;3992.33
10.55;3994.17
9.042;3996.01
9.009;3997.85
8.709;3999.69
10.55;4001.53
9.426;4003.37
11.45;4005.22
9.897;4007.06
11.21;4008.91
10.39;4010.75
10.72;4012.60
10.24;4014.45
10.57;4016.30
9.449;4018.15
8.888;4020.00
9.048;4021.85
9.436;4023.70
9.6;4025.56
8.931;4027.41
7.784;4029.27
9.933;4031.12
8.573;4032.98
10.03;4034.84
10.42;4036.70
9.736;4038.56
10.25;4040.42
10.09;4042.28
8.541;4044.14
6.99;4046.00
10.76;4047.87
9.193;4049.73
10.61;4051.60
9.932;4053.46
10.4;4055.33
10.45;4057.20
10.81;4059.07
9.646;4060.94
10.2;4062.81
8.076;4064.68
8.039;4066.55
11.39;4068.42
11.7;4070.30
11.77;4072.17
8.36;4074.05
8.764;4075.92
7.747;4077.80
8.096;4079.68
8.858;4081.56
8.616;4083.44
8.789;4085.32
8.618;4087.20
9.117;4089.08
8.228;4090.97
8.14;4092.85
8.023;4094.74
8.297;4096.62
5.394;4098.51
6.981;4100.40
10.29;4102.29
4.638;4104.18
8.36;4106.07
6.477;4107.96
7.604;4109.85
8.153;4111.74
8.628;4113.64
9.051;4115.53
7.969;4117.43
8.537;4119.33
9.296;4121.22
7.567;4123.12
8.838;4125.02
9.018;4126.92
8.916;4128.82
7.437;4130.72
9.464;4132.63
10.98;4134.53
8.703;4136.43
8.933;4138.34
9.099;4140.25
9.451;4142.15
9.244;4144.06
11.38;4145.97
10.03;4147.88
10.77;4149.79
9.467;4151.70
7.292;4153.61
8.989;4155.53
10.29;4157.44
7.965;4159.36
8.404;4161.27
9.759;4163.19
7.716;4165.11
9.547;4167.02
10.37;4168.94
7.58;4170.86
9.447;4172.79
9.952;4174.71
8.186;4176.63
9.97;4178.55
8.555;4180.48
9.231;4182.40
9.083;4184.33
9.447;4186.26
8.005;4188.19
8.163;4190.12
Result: 5.9 AA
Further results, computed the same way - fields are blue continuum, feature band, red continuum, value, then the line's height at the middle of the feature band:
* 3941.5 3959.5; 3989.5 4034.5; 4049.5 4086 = -1.4 AA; 9.4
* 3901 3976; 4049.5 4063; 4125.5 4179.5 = -1.7 AA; 9.08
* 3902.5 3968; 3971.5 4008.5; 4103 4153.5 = -4.4 AA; 8.88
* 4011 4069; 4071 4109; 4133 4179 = 5.2 AA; 9.49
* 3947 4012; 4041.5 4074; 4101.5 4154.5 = -2.6 AA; 9.14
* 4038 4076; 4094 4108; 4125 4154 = 3.3 AA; 9.58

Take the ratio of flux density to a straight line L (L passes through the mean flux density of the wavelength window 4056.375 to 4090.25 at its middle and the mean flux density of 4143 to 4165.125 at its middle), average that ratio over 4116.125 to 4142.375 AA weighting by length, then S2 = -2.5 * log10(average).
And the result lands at 0.06 mag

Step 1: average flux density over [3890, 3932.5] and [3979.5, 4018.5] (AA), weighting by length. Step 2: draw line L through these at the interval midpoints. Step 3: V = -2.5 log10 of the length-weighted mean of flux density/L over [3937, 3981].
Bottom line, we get 0.06 mag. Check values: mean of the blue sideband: 8.7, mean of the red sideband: 10.3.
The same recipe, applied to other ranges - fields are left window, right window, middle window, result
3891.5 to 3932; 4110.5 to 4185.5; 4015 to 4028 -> -0.07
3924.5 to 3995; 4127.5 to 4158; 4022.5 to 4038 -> -0.02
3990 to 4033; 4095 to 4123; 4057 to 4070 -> -0.13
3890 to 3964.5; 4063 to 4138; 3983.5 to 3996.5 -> -0.12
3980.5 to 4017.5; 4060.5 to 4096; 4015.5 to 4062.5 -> 0.00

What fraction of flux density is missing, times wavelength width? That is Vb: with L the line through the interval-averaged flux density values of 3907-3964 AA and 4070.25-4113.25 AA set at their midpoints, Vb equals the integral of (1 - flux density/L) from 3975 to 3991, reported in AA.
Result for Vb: -2.7 AA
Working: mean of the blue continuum 9.02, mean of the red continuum 8.24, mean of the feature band 10.3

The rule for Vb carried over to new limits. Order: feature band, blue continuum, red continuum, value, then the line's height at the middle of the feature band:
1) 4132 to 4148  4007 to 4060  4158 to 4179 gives -0.9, 9.15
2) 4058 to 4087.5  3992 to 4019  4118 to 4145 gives 0.4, 9.5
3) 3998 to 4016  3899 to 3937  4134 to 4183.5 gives -2.3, 9.08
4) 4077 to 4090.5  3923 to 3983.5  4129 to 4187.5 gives 0.8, 9.11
